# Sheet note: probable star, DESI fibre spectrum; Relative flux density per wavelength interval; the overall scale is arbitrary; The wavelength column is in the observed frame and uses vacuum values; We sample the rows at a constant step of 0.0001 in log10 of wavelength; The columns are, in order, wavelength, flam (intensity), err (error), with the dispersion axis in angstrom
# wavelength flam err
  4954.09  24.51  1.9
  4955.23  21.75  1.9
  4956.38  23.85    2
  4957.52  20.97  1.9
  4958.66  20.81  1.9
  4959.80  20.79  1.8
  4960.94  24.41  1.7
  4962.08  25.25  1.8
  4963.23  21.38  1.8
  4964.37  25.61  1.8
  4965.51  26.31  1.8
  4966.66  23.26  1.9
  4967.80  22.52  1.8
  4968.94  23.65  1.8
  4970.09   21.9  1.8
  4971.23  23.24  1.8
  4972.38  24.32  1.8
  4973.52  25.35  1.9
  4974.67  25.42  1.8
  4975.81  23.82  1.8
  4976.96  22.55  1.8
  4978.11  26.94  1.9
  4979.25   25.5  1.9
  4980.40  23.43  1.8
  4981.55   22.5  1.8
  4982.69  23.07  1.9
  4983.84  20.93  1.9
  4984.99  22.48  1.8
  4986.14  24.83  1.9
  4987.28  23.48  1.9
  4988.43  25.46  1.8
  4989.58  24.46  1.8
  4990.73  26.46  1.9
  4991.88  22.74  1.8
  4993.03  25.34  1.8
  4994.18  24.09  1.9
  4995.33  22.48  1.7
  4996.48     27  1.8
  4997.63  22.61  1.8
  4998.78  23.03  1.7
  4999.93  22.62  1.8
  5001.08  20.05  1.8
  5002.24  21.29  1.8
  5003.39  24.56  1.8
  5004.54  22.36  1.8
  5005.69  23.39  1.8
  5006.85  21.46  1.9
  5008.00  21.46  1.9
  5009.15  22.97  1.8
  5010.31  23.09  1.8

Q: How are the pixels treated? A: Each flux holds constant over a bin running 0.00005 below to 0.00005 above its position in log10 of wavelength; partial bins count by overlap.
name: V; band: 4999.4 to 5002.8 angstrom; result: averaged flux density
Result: 21.3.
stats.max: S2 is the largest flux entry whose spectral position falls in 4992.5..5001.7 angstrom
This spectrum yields 27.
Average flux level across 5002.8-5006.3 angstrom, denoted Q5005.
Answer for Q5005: 23.4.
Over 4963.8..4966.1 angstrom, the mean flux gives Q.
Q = 25.9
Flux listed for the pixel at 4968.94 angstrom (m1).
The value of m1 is 23.65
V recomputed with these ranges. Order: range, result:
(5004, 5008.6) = 22.2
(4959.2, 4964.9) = 23.5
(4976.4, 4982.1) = 24.2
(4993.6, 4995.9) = 23.3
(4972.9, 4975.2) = 25.4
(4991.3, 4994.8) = 24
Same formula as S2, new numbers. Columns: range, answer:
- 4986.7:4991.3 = 26.46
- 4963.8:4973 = 26.31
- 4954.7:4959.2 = 23.85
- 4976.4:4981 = 26.94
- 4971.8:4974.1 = 25.35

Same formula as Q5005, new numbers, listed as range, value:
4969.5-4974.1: 23.7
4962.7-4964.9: 23.5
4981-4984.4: 22.2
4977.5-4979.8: 26.2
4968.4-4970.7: 22.8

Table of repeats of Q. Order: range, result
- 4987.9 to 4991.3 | 25.4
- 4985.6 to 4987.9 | 24.2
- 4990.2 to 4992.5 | 24.6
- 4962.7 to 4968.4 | 23.9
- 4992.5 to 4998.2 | 24.3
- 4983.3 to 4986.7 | 22.7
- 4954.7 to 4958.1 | 22.2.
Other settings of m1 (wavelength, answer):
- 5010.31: 23.09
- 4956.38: 23.85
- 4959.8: 20.79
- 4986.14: 24.83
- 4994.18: 24.09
